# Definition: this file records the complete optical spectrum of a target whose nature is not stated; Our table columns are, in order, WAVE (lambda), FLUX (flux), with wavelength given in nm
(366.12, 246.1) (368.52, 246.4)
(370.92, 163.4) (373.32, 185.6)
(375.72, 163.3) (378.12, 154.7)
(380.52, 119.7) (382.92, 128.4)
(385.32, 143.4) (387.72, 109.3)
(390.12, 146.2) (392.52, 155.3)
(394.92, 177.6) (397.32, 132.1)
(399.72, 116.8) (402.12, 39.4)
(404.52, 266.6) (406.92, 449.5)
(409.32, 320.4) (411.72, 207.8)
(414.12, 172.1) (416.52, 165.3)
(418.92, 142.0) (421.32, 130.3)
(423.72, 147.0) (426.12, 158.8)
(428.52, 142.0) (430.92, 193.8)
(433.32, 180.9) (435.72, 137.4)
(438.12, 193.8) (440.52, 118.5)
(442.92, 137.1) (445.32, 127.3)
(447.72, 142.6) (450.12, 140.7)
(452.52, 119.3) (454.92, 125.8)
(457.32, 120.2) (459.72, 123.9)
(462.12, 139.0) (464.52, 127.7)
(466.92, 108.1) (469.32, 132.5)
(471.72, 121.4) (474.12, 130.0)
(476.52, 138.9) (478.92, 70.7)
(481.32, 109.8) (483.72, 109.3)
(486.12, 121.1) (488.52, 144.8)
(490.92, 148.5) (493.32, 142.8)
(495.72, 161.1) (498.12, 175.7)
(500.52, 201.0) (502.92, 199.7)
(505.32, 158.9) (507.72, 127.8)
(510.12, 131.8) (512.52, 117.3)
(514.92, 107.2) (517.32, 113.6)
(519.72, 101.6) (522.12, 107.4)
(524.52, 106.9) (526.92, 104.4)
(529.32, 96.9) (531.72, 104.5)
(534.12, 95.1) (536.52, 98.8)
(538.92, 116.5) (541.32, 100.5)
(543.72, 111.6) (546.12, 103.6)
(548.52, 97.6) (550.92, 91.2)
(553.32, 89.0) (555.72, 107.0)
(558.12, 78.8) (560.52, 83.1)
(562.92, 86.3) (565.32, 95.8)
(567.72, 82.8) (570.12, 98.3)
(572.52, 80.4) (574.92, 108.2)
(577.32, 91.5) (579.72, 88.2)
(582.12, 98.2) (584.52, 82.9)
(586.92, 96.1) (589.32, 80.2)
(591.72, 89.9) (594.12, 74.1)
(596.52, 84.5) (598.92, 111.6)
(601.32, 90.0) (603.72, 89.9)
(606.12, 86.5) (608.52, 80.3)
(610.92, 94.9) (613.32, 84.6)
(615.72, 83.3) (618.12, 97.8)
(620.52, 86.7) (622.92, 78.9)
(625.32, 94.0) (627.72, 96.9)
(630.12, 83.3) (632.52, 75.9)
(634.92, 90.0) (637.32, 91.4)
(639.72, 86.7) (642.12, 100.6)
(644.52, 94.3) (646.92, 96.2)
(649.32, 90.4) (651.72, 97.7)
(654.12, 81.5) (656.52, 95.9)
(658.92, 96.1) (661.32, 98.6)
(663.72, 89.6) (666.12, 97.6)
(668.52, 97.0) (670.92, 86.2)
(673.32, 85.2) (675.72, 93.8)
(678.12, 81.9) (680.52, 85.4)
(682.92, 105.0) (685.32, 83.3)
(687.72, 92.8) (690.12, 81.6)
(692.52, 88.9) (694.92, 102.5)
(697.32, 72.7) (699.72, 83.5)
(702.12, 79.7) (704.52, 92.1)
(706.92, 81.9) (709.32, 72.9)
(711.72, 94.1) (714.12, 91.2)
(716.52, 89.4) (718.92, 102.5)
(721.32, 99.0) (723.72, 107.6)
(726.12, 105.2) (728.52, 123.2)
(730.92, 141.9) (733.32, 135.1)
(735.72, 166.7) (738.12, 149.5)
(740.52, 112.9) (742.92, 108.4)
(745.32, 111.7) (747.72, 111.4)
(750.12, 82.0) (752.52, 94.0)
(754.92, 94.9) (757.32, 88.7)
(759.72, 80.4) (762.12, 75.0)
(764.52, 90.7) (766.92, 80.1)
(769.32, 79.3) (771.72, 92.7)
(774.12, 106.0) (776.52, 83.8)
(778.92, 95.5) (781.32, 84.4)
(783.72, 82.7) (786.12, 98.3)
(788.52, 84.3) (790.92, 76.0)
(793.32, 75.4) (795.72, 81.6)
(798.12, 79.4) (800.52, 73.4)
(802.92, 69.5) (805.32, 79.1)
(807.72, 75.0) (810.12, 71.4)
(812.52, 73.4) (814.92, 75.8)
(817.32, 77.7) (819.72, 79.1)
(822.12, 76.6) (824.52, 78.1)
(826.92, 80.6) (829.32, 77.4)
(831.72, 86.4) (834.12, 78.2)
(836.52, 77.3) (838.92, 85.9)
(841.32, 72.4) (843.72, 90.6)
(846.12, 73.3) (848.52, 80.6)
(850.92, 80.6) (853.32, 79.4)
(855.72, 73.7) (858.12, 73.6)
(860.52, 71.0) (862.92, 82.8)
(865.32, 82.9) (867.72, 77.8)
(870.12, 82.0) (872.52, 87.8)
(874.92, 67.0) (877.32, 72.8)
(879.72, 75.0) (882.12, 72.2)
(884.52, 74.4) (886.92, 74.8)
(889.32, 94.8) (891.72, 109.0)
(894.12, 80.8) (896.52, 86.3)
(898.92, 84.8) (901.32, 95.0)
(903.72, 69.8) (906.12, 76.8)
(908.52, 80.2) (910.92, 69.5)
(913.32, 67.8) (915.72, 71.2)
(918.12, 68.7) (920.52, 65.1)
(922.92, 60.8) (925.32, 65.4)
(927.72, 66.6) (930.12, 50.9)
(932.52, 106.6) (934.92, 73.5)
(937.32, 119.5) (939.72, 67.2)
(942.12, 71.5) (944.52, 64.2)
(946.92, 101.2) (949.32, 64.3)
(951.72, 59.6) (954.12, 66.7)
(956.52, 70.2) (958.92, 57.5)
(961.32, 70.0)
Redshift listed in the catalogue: 1.63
